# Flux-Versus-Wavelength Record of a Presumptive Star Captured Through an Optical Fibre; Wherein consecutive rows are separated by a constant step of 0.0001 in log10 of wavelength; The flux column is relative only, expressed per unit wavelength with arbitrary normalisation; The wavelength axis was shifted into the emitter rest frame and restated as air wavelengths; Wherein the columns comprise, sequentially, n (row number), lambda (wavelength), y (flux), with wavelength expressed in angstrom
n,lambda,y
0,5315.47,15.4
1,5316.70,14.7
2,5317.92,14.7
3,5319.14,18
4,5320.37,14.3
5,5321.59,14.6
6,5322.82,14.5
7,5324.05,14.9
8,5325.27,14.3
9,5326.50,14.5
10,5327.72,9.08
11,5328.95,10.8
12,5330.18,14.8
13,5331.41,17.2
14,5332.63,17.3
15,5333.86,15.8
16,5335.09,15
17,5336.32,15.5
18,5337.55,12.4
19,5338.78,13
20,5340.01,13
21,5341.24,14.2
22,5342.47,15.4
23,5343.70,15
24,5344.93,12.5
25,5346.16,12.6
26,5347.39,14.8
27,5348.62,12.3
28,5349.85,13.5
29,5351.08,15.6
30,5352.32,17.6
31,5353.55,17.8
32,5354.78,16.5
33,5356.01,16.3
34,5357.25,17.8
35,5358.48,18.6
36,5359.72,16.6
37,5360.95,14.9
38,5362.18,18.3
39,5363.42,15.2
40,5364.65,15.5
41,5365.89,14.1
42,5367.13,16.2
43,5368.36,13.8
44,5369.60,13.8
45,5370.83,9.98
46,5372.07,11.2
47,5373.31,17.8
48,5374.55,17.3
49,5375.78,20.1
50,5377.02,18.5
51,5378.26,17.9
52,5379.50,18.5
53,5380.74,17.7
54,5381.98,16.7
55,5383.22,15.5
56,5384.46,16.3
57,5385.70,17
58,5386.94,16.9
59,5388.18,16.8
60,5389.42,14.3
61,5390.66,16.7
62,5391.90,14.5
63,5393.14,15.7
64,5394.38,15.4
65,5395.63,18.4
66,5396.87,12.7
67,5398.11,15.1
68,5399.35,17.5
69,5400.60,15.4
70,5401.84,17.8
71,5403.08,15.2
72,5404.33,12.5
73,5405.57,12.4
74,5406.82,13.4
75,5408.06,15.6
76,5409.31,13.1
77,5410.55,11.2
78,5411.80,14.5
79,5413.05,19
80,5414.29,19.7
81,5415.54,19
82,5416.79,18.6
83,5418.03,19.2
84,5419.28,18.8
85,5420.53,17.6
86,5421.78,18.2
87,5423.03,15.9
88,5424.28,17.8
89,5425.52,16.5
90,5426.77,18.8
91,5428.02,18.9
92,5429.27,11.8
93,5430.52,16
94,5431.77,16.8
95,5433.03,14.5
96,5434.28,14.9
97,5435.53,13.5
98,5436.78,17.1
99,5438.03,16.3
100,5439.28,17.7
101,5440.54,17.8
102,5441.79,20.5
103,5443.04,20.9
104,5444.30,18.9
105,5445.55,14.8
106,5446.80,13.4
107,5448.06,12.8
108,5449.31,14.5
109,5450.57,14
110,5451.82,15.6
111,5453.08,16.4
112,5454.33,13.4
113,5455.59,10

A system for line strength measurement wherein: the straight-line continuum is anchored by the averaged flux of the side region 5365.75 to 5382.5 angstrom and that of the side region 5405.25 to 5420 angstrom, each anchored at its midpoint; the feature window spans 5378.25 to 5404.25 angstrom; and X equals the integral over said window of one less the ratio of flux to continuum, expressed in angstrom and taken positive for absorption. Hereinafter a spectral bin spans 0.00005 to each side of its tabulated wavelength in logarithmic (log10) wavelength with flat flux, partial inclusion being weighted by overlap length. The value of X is 0.0 angstrom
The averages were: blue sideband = 16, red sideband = 16.3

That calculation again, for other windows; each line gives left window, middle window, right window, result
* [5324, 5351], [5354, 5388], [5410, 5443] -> -2.5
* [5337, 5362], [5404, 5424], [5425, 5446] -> 0.2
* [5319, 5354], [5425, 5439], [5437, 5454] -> 0.2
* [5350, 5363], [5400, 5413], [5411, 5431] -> 2.3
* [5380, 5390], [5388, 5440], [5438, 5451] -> 1.3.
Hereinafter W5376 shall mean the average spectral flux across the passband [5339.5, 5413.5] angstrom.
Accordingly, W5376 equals 15.5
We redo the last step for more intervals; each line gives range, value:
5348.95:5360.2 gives 16.6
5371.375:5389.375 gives 16.9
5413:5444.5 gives 17.4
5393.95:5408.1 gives 15.1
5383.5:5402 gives 16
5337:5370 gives 15.1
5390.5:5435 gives 16.1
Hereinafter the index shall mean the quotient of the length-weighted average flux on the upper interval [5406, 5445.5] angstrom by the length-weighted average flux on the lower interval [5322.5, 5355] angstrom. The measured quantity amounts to 1.17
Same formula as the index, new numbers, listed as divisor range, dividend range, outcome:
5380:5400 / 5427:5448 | 1.02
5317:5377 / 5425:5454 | 1.08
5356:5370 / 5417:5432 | 1.08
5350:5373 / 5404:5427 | 1.06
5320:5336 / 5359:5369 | 1.08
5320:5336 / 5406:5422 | 1.16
